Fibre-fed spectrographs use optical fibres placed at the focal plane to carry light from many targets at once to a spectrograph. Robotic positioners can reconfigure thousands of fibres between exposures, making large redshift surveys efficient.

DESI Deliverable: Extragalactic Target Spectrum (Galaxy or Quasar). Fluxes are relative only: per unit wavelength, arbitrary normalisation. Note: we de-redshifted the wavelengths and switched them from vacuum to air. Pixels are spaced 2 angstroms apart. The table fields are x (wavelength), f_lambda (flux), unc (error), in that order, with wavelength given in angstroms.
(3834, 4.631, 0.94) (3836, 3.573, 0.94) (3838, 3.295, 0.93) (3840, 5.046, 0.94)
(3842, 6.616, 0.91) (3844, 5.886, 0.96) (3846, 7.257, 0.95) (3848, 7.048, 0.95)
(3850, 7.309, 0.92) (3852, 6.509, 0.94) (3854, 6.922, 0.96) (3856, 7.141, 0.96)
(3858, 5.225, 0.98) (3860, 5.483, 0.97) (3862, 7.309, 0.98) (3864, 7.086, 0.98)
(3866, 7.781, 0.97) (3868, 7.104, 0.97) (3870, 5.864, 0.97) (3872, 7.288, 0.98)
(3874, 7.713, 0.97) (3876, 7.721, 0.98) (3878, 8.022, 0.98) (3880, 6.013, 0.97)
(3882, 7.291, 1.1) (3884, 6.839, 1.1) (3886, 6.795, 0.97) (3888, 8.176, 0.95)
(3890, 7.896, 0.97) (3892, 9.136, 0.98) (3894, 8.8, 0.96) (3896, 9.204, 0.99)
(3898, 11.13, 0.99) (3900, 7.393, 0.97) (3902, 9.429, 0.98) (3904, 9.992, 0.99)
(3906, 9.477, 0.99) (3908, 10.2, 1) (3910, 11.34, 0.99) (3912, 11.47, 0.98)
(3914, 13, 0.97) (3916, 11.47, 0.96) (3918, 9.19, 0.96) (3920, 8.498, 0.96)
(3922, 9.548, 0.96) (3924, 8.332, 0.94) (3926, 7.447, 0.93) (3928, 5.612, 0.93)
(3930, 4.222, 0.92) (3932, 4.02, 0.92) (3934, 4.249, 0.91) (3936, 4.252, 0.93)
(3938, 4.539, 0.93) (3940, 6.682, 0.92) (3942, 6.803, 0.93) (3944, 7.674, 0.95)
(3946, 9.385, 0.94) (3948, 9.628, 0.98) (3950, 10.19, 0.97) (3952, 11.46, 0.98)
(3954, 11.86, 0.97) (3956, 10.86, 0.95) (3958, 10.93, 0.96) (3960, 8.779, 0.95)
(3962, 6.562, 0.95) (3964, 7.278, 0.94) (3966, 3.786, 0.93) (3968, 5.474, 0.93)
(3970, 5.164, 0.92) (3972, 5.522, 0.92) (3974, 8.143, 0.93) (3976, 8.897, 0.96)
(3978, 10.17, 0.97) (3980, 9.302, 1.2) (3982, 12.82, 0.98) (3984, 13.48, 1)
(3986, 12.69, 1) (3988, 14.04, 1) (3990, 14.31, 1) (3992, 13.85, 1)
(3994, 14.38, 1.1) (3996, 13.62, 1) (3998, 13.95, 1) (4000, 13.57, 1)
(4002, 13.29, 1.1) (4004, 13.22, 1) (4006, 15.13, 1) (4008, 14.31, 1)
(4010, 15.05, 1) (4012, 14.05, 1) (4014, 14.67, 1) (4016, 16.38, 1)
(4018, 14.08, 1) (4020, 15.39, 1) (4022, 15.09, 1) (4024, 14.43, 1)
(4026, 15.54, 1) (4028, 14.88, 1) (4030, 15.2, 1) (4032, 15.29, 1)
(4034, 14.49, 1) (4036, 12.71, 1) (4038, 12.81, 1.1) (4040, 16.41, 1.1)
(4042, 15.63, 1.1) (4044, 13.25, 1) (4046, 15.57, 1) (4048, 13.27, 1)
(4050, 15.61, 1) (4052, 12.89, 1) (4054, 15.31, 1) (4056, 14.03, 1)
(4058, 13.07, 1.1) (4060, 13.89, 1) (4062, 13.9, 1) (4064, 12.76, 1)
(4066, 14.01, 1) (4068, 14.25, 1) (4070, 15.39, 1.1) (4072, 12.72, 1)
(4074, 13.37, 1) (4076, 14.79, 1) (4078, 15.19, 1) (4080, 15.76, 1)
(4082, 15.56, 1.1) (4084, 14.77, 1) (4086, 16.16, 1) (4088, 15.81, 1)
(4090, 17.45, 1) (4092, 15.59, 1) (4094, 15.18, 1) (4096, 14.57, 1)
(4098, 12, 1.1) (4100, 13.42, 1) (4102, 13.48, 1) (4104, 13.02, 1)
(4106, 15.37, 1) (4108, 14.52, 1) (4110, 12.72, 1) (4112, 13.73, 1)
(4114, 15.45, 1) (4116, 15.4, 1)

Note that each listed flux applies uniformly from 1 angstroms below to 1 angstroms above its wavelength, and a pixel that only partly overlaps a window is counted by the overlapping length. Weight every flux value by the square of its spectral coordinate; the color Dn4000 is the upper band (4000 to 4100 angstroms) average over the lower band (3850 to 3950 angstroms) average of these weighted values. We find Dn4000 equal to 2.01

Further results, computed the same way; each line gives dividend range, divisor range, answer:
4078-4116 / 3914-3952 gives 2.11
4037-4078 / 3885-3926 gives 1.61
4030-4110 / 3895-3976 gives 1.87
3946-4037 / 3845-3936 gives 1.62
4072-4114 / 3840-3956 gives 2.04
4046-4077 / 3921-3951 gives 2.18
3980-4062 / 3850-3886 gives 2.23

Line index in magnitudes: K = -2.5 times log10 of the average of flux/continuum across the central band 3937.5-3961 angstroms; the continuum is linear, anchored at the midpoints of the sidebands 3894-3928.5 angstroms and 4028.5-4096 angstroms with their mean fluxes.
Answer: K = 0.19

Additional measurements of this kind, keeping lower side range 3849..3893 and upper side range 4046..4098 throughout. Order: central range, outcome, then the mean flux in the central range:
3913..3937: 0.20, 7.49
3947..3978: 0.24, 8.36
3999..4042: -0.15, 14.6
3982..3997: -0.19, 13.7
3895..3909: -0.16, 9.55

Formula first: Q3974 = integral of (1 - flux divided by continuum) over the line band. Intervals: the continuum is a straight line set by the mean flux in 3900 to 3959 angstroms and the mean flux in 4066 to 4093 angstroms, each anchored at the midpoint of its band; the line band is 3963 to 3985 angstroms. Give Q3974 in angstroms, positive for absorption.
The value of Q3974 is 5.1 angstroms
